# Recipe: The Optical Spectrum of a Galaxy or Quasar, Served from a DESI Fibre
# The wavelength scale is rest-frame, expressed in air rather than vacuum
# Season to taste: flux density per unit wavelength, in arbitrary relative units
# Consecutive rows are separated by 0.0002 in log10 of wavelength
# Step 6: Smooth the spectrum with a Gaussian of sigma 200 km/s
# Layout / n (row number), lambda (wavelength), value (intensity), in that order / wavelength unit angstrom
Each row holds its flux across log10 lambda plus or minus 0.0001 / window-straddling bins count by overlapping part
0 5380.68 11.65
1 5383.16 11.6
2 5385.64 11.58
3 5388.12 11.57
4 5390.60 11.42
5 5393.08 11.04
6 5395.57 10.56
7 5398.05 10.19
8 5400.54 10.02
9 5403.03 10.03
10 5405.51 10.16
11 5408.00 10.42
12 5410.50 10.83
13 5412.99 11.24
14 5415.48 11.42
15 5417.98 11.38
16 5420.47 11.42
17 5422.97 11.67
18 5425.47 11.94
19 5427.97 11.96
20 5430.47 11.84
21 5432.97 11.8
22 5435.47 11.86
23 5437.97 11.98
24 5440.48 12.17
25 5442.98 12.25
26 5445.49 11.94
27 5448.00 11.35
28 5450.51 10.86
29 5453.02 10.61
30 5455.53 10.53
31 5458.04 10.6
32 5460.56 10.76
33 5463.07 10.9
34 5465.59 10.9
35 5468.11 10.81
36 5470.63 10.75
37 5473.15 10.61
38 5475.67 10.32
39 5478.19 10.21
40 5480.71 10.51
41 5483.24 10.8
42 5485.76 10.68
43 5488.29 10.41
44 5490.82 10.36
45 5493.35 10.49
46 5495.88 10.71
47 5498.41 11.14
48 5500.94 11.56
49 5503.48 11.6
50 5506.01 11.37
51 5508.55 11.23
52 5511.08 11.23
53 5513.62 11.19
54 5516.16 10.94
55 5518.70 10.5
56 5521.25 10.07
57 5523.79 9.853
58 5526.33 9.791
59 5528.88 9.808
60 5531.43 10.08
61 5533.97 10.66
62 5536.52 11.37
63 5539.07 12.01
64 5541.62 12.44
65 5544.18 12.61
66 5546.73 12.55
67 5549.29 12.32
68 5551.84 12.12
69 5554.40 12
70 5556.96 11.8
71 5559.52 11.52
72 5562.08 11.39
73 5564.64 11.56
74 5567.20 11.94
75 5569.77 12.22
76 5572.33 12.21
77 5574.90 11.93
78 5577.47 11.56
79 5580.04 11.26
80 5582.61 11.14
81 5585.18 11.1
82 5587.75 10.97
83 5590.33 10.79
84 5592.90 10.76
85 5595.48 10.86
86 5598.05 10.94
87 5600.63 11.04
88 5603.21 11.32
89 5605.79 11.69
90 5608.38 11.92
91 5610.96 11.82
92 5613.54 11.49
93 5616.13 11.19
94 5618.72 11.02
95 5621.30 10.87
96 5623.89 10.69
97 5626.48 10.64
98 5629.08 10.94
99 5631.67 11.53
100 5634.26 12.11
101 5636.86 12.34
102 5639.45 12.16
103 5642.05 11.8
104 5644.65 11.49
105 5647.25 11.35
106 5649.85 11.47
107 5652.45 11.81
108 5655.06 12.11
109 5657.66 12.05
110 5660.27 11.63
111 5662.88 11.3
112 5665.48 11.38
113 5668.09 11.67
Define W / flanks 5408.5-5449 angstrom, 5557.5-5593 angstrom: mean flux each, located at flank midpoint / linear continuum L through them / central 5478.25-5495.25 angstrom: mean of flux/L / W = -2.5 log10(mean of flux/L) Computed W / 0.11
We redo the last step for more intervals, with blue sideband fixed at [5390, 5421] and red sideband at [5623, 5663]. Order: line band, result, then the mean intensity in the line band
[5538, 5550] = -0.105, 12.4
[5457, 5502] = 0.033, 10.7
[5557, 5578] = -0.044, 11.8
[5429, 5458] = -0.062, 11.5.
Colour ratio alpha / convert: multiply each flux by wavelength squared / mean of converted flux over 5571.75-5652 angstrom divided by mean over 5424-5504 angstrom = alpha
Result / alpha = 1.1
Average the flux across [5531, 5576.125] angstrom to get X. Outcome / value 11.9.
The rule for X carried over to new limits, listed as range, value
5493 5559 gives 11.2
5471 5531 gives 10.7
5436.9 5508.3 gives 11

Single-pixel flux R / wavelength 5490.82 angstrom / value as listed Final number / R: 10.36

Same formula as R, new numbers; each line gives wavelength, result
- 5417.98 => 11.38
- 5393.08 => 11.04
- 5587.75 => 10.97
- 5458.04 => 10.6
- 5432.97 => 11.8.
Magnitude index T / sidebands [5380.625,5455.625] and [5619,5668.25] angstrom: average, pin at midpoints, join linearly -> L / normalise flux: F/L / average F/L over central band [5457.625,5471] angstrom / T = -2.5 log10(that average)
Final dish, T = 0.05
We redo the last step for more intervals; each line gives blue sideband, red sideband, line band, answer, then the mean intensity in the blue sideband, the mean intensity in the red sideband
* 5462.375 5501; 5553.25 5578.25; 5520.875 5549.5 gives 0.03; 10.7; 11.8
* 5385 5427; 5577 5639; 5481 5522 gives 0.02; 11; 11.3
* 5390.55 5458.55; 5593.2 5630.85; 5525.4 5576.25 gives -0.04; 11.2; 11.2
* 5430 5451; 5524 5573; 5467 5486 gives 0.11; 11.8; 11.6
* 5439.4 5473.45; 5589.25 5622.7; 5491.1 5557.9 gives -0.01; 11.1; 11.2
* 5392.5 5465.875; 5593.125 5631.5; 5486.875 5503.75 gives 0.03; 11.2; 11.2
